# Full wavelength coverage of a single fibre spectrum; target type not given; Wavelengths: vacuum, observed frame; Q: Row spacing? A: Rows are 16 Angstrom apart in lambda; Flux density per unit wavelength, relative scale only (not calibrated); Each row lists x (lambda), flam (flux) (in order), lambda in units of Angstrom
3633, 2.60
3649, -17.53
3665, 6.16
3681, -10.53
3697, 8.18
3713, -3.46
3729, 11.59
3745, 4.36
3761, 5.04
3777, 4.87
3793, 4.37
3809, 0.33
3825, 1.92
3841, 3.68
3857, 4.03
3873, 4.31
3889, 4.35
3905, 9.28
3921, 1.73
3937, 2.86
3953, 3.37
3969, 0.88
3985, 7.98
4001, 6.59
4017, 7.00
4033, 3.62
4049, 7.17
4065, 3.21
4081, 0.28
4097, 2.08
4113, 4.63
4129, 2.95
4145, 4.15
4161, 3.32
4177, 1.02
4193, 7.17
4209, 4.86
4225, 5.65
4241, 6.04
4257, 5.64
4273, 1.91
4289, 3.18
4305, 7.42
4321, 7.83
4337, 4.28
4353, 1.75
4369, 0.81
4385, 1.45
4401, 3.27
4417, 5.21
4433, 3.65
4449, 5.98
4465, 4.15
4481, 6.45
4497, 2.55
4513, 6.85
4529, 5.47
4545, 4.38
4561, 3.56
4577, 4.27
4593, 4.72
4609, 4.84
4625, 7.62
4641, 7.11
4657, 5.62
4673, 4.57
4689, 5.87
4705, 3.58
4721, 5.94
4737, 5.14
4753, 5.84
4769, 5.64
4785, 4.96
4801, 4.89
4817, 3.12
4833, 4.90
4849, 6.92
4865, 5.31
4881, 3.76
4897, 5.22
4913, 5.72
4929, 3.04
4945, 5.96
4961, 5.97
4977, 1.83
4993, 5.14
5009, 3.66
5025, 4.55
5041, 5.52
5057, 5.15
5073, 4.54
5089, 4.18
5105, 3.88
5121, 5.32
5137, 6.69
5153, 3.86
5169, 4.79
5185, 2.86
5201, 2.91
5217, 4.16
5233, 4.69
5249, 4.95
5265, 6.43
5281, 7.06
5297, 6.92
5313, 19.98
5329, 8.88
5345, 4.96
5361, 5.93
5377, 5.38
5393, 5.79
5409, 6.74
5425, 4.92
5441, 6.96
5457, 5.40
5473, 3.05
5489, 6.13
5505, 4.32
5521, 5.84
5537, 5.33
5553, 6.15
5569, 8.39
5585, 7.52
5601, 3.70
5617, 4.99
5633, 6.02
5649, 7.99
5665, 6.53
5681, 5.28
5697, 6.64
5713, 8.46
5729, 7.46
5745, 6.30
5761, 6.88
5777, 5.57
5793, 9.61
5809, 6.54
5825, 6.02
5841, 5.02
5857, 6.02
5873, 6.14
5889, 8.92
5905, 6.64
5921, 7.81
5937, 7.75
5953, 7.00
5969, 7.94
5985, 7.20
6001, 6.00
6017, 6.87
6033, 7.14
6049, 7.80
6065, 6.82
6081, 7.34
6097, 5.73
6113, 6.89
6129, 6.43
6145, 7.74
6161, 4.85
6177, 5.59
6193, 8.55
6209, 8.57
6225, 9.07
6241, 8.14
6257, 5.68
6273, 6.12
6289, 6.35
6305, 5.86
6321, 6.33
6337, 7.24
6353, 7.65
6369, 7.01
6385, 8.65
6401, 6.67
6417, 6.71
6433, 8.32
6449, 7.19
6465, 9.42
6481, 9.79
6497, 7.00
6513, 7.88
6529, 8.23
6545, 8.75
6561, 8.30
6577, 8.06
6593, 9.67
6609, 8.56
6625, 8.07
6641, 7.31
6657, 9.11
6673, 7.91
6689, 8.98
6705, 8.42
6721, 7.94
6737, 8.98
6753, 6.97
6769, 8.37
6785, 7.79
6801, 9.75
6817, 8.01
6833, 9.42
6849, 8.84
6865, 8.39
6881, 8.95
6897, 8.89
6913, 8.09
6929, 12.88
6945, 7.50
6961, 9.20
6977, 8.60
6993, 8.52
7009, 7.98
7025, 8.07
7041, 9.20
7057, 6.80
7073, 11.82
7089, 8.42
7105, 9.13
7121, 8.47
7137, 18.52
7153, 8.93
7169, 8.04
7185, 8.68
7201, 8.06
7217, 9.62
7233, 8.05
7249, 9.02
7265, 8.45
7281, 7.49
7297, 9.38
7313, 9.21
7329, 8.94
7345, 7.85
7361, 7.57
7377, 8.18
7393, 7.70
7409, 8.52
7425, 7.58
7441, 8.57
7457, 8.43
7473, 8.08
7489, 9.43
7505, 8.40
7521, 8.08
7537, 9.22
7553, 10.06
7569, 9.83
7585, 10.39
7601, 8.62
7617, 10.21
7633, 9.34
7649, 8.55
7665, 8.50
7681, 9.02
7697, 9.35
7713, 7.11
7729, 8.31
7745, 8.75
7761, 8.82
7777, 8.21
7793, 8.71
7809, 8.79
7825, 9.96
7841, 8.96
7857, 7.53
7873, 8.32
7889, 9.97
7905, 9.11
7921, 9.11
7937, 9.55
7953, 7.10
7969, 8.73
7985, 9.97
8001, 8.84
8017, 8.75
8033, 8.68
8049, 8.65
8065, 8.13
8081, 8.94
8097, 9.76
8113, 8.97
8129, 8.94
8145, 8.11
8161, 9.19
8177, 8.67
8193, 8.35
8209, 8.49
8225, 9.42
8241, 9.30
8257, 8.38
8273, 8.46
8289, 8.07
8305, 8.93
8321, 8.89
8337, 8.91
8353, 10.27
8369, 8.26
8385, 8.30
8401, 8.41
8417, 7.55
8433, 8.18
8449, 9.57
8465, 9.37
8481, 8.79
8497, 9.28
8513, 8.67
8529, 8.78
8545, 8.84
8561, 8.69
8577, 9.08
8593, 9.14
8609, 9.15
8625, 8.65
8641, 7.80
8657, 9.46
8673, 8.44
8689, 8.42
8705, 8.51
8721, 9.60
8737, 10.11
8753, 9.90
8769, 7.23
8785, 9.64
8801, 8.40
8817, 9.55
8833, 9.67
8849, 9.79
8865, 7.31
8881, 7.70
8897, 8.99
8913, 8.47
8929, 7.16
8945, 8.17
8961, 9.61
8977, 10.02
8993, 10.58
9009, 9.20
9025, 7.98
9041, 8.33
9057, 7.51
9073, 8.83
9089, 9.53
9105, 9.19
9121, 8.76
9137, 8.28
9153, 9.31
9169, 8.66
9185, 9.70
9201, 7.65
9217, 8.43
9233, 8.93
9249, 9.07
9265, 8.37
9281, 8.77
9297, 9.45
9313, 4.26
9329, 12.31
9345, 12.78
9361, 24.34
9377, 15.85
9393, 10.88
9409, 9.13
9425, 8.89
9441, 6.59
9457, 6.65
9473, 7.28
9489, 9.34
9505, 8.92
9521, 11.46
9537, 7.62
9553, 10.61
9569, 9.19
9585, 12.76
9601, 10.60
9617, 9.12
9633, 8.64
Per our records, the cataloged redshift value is 0.425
